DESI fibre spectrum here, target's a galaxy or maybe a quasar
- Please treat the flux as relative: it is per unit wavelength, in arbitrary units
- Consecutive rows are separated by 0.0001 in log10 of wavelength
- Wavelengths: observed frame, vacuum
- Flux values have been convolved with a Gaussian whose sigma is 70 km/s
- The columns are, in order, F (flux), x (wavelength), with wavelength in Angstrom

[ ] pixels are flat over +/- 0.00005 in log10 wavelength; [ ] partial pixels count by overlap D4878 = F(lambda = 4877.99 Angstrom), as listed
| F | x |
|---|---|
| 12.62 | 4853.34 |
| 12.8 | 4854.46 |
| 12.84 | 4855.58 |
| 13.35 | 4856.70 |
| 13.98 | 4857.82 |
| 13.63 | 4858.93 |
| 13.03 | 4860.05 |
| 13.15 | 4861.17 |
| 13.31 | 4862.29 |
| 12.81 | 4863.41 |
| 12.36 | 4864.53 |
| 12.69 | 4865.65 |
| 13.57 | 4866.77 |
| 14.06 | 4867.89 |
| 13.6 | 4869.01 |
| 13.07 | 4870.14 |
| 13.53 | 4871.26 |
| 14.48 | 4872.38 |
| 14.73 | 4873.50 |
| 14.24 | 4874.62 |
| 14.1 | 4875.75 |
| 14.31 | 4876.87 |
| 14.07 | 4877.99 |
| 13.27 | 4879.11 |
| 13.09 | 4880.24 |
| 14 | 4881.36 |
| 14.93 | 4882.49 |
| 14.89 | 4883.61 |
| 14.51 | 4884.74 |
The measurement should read 14.07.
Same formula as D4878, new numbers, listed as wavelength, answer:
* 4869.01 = 13.6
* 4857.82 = 13.98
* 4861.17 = 13.15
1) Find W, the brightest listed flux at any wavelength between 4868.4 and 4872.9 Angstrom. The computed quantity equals 14.48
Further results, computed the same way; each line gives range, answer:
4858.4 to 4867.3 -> 13.63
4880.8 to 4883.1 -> 14.93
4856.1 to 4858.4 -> 13.98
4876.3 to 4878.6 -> 14.31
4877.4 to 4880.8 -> 14.07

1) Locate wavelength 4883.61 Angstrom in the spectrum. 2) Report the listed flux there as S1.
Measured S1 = 14.89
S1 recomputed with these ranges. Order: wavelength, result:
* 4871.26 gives 13.53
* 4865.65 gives 12.69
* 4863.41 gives 12.81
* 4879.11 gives 13.27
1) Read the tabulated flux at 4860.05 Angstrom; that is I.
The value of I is 13.03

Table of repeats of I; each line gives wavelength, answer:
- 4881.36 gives 14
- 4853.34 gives 12.62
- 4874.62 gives 14.24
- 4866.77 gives 13.57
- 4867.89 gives 14.06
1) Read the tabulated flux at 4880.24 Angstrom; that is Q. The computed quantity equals 13.09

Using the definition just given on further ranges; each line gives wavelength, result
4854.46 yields 12.8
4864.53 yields 12.36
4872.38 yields 14.48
